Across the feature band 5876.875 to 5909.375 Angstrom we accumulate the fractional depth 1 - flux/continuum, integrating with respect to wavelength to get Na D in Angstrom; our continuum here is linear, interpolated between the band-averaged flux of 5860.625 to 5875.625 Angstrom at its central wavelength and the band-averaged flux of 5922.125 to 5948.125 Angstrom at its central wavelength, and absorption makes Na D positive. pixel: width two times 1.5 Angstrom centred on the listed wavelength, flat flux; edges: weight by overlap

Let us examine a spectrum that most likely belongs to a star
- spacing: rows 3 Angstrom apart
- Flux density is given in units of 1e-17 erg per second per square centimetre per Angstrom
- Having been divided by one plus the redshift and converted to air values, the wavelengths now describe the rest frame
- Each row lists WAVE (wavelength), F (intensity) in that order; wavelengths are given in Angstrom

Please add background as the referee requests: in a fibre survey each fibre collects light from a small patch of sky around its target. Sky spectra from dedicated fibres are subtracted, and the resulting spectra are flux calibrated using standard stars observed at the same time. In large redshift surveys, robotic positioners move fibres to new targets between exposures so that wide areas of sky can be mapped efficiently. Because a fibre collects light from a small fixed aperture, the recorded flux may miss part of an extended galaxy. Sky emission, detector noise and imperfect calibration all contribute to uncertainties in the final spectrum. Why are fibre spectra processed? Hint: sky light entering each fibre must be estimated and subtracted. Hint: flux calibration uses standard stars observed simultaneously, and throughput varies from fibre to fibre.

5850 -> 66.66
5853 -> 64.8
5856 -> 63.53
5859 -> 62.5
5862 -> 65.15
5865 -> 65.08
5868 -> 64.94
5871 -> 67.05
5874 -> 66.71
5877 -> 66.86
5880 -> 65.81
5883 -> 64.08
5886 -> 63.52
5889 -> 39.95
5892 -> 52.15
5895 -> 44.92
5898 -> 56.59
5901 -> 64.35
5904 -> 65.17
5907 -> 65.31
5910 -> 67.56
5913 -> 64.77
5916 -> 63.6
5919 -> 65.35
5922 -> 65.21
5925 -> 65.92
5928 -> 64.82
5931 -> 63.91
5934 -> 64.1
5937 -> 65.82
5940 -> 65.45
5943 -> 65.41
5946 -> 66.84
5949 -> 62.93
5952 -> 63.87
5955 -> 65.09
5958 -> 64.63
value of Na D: 3.3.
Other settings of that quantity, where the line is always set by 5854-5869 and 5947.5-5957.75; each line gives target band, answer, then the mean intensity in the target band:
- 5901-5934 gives -0.49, 65.1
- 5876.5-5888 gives 0.07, 63.8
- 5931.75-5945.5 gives -0.25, 65.2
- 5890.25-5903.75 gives 1.88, 55.2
